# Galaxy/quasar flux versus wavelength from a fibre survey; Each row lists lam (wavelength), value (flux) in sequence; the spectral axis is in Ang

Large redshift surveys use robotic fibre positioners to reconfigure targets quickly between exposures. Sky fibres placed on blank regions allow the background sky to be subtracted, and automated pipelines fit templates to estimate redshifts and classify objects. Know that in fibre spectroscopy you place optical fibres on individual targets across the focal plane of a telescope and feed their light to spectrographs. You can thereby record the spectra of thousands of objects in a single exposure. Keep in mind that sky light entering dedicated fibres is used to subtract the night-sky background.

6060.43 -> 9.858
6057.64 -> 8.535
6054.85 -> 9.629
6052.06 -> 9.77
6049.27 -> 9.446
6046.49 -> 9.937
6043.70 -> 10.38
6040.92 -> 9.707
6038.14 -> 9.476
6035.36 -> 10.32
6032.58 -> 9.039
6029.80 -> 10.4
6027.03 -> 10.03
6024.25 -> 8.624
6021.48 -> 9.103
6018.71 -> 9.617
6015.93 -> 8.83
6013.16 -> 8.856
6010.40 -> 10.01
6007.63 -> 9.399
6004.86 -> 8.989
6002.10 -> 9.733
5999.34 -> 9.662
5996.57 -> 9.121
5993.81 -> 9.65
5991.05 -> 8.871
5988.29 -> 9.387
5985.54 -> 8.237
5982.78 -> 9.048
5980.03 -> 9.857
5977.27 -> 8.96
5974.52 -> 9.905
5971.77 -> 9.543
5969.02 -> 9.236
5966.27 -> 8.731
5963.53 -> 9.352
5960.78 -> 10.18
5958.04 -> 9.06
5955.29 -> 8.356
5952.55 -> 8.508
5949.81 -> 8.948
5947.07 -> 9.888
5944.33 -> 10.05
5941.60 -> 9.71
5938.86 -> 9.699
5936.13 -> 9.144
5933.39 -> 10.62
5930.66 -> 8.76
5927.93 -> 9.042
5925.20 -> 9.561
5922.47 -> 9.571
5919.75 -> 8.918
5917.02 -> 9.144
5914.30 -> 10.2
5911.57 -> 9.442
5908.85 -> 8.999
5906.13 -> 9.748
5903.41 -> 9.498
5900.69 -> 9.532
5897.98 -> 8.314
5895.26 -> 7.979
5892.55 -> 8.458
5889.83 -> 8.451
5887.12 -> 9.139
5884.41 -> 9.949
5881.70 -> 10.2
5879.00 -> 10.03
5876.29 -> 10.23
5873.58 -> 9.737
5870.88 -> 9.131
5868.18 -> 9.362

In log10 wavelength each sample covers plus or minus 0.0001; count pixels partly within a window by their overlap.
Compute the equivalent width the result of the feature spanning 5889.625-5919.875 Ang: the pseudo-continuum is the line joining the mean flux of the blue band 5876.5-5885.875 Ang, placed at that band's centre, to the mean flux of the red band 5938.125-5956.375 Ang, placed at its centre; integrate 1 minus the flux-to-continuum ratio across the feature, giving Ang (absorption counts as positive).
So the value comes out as 2.2 Ang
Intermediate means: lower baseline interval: 10.1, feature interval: 9.08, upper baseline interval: 9.31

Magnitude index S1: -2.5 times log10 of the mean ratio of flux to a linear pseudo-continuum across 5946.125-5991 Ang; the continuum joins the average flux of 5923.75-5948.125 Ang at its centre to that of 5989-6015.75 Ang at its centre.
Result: 0.03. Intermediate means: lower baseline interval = 9.6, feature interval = 9.18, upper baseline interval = 9.34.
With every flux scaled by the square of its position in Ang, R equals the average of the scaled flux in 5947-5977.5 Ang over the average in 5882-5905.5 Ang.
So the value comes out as 1.0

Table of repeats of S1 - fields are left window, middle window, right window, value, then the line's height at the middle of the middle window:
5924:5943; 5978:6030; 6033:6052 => 0.05 mag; 9.71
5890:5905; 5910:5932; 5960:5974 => -0.04 mag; 8.97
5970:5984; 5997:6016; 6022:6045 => 0.02 mag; 9.6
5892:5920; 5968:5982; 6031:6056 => 0.00 mag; 9.44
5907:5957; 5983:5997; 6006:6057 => 0.05 mag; 9.48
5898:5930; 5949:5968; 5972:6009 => 0.04 mag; 9.33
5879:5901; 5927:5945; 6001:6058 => -0.04 mag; 9.2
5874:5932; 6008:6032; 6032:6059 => 0.02 mag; 9.58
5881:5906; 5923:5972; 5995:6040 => -0.01 mag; 9.23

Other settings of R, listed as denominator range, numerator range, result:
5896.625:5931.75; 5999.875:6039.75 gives 1.06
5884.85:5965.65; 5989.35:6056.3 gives 1.06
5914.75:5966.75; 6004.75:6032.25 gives 1.03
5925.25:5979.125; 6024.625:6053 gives 1.08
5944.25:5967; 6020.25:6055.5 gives 1.08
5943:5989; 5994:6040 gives 1.04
